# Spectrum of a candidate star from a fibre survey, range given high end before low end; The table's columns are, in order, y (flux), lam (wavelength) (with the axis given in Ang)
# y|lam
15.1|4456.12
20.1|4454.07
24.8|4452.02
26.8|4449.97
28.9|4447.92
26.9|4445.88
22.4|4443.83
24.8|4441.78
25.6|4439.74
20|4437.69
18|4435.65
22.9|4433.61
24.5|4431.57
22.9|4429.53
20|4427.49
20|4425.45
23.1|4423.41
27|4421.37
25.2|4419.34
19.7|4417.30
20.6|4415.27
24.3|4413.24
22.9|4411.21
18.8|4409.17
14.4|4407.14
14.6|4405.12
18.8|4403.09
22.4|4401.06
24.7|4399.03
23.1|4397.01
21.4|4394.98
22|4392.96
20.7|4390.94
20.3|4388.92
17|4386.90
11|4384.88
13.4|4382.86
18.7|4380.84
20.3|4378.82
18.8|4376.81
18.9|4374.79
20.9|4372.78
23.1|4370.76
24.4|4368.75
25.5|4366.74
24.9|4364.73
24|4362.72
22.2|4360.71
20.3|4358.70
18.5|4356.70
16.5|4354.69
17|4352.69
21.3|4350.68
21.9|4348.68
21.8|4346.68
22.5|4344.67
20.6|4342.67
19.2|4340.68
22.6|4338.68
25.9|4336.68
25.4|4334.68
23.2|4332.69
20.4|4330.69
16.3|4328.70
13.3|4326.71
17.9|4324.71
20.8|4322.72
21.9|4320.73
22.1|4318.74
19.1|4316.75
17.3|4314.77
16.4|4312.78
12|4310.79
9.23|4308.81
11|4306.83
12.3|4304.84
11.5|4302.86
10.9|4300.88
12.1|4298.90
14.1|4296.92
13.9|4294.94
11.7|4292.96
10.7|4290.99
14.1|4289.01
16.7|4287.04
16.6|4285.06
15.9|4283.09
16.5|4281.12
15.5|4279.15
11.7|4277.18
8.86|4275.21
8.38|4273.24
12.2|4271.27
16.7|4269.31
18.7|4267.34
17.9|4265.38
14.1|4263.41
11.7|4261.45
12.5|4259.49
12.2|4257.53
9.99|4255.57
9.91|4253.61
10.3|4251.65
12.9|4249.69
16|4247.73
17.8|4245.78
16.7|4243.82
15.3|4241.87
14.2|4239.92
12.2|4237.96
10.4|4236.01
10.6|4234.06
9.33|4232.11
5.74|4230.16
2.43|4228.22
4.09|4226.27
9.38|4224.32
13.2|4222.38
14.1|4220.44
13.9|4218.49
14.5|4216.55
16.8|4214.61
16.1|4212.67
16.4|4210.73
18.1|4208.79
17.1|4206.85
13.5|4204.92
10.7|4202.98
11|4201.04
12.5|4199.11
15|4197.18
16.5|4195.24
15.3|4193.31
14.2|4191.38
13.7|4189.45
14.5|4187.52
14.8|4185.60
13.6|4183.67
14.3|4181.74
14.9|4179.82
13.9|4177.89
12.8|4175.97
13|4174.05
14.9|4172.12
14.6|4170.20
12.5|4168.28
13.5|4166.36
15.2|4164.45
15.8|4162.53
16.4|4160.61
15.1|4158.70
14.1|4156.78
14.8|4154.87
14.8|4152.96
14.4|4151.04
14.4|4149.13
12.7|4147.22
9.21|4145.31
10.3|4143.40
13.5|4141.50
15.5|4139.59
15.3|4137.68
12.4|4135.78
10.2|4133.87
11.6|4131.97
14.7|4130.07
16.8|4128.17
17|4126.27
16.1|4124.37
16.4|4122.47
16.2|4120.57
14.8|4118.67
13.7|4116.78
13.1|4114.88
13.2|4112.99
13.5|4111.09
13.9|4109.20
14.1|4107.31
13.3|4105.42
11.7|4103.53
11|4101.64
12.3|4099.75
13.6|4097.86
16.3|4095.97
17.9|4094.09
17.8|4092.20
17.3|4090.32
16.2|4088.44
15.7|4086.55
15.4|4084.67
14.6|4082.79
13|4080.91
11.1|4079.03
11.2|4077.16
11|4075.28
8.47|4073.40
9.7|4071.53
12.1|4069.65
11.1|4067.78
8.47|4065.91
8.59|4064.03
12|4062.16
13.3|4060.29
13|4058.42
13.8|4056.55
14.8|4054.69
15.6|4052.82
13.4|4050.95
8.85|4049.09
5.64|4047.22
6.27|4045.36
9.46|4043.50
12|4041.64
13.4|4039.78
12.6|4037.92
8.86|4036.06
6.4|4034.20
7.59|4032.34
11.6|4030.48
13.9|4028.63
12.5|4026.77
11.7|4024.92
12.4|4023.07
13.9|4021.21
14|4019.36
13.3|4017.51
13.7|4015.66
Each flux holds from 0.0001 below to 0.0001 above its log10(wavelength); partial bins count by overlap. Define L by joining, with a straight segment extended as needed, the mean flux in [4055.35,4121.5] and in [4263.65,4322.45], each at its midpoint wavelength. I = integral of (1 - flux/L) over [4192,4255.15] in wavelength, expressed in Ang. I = 5.2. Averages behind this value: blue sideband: 13.2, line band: 12.9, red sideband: 14.4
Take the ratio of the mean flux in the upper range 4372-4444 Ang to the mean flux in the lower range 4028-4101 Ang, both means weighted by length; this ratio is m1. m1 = 1.70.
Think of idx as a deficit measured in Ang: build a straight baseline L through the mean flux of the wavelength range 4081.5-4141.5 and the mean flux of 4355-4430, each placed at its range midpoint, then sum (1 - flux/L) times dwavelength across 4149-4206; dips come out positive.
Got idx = 6.5 Ang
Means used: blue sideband 14.5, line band 14.2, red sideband 20.7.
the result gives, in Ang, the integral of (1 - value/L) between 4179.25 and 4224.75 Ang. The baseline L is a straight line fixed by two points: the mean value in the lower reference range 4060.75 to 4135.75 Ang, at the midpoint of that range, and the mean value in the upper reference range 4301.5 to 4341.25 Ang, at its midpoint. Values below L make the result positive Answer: 3.2 Ang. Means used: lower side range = 13.5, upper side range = 17.8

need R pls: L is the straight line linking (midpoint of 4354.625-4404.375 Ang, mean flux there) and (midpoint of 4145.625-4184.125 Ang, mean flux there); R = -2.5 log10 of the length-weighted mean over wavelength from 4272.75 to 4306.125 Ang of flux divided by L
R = 0.34 mag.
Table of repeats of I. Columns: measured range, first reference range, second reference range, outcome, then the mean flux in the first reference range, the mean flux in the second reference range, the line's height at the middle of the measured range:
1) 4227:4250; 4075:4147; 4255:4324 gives 3.8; 14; 14.3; 14.2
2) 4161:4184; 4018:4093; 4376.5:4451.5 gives 1.3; 12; 21.3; 15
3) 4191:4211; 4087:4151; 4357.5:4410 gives 1.9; 14.1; 20.2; 16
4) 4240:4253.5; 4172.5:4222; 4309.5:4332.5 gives 1.2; 14.4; 18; 15.9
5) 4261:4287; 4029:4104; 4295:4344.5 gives 3.2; 12.1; 17.3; 16.4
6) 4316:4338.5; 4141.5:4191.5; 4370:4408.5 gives -3.8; 13.9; 19.2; 17.7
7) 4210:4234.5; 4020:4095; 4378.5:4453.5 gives 7.6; 12.1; 21.4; 16.4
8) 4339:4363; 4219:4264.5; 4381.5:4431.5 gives -4.1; 11.6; 20.4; 17.4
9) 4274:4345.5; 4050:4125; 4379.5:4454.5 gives 9.7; 13.5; 21.4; 18.8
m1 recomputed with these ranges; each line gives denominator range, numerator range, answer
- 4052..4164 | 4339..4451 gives 1.56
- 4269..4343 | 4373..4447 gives 1.31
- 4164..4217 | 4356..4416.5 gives 1.41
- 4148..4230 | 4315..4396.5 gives 1.48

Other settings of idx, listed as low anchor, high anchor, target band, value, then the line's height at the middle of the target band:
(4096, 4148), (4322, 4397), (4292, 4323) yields 7.0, 18.9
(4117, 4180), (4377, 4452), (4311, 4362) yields -2.2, 19.3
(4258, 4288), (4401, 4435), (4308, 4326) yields -1.1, 16.4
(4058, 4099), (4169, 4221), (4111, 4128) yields -1.8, 13.6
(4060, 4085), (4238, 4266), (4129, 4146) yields -0.7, 12.1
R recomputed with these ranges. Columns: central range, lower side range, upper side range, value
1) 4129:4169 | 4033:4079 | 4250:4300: -0.15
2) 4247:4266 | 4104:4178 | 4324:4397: 0.35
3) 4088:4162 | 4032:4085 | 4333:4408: -0.09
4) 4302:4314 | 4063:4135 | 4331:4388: 0.50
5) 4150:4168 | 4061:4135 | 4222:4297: -0.13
